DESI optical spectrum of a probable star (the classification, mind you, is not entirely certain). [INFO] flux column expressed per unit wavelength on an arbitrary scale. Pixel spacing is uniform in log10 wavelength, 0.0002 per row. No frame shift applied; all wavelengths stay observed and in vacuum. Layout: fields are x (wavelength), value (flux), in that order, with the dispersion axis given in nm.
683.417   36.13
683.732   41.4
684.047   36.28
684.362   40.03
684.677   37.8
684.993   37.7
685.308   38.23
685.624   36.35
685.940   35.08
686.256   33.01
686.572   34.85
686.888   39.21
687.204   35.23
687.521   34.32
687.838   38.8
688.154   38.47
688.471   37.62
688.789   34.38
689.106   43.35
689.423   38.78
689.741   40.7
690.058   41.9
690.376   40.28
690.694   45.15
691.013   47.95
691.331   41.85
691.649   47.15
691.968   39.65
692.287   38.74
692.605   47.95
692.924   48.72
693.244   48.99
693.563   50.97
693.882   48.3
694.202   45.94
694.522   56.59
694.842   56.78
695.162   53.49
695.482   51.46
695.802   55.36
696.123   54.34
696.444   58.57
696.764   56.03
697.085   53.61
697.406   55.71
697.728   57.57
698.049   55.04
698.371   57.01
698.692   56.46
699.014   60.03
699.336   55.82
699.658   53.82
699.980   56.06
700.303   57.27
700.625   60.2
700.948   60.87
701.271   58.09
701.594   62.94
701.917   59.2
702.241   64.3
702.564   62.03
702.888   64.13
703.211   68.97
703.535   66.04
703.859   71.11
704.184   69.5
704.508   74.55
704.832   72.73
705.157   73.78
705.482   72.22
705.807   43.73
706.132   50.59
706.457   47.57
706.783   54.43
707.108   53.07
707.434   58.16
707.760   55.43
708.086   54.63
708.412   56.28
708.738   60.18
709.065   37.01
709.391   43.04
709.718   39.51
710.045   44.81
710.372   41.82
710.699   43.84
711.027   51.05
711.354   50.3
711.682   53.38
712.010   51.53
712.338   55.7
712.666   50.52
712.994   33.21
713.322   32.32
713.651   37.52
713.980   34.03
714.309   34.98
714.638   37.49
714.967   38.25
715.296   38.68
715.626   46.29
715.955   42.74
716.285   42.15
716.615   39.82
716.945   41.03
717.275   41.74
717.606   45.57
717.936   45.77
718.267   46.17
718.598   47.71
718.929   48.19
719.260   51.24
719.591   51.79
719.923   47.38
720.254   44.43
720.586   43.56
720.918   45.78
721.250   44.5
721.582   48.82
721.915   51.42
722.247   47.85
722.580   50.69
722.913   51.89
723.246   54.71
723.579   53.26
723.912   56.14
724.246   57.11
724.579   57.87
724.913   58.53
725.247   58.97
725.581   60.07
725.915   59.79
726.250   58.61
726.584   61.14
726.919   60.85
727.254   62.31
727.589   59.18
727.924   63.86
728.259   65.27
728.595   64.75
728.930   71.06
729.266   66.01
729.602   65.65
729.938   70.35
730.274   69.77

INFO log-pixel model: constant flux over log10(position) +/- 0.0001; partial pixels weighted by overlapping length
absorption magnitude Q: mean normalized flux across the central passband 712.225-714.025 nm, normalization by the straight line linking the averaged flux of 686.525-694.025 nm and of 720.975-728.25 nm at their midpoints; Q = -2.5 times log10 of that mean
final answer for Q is 0.26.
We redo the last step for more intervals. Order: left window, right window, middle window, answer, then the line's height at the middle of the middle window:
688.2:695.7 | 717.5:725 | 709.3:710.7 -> 0.14 mag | 48.3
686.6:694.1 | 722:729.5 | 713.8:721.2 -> 0.26 mag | 55.1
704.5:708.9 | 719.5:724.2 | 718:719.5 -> 0.07 mag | 51.4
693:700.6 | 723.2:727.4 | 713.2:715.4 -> 0.49 mag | 57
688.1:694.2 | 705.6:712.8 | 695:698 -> -0.21 mag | 45.3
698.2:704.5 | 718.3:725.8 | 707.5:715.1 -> 0.25 mag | 56.7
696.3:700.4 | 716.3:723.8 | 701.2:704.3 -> -0.19 mag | 54.5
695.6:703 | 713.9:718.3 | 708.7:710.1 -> 0.10 mag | 47.8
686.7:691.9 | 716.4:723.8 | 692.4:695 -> -0.21 mag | 41.3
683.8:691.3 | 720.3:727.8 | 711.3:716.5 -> 0.18 mag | 50.1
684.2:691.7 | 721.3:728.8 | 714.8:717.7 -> 0.26 mag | 53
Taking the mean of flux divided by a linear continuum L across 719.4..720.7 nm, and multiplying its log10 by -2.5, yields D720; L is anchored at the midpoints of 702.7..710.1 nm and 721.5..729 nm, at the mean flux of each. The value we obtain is 0.23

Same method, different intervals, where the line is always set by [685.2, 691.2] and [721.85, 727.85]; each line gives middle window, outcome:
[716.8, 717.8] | 0.232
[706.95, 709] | -0.144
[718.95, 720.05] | 0.089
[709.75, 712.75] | 0.031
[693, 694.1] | -0.189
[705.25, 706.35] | -0.187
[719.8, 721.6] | 0.203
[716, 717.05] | 0.268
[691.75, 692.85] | -0.058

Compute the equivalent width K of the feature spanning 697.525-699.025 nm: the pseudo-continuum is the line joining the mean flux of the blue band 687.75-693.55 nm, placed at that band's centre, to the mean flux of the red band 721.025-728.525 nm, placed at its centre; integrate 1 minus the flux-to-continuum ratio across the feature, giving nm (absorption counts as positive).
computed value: -0.37 nm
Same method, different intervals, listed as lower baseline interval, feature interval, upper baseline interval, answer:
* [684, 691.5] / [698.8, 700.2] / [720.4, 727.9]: -0.40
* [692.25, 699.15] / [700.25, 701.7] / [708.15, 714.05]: -0.26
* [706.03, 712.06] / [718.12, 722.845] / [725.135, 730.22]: 0.83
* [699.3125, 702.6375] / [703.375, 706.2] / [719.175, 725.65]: -0.42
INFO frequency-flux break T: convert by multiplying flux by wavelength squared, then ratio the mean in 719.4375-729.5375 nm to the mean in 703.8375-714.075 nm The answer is 1.1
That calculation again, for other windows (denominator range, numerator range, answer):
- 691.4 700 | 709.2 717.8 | 0.86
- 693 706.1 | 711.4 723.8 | 0.81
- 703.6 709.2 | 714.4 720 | 0.77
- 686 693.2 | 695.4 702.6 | 1.46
